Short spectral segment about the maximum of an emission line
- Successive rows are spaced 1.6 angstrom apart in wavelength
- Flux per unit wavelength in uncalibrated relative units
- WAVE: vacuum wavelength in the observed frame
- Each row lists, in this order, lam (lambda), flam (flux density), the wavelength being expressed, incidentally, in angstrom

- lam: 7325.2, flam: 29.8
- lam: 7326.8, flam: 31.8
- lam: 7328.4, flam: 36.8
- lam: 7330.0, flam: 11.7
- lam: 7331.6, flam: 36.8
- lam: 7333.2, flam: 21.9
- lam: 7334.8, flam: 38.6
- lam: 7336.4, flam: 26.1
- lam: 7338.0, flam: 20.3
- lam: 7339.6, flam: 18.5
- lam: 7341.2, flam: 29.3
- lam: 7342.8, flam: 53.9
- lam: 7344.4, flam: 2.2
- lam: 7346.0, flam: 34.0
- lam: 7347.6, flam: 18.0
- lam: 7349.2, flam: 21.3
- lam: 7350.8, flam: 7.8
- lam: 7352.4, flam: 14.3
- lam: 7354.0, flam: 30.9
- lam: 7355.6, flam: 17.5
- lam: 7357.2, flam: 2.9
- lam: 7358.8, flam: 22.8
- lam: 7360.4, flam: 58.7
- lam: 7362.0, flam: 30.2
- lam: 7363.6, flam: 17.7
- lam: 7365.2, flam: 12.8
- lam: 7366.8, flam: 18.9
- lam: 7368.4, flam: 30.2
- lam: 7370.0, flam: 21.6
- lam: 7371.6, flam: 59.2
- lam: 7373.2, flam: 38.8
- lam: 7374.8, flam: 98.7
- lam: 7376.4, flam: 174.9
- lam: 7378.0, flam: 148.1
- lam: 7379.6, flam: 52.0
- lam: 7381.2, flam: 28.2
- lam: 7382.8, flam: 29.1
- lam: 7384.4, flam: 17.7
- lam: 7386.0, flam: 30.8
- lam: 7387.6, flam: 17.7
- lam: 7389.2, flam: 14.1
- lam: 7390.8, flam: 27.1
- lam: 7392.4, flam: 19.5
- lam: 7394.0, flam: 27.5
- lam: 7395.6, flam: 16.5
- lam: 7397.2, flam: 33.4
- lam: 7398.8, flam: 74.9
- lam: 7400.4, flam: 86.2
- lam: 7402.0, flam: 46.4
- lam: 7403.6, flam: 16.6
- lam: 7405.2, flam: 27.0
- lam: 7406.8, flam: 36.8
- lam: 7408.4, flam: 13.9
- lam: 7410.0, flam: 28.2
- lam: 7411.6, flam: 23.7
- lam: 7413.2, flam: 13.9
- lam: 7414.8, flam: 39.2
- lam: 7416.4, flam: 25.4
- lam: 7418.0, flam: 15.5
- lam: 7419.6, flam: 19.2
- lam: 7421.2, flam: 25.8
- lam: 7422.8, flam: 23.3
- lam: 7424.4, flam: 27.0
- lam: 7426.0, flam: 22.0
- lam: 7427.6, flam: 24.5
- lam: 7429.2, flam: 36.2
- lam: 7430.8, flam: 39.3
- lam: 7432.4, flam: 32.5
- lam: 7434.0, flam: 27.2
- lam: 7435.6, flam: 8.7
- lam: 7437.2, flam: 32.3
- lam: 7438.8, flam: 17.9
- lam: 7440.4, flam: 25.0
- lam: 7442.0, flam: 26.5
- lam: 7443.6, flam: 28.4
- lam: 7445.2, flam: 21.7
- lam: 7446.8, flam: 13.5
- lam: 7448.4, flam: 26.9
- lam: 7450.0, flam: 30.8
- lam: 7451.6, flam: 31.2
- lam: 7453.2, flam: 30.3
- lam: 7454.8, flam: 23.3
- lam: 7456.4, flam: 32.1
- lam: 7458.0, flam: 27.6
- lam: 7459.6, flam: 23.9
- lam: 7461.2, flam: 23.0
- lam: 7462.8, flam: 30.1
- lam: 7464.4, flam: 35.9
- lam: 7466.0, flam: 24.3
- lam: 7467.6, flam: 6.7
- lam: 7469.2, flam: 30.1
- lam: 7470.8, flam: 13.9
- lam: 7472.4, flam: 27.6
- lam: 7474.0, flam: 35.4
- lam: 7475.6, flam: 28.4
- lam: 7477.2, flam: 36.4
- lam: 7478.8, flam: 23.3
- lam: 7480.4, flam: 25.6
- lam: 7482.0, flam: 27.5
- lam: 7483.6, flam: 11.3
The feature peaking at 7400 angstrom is [N II]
